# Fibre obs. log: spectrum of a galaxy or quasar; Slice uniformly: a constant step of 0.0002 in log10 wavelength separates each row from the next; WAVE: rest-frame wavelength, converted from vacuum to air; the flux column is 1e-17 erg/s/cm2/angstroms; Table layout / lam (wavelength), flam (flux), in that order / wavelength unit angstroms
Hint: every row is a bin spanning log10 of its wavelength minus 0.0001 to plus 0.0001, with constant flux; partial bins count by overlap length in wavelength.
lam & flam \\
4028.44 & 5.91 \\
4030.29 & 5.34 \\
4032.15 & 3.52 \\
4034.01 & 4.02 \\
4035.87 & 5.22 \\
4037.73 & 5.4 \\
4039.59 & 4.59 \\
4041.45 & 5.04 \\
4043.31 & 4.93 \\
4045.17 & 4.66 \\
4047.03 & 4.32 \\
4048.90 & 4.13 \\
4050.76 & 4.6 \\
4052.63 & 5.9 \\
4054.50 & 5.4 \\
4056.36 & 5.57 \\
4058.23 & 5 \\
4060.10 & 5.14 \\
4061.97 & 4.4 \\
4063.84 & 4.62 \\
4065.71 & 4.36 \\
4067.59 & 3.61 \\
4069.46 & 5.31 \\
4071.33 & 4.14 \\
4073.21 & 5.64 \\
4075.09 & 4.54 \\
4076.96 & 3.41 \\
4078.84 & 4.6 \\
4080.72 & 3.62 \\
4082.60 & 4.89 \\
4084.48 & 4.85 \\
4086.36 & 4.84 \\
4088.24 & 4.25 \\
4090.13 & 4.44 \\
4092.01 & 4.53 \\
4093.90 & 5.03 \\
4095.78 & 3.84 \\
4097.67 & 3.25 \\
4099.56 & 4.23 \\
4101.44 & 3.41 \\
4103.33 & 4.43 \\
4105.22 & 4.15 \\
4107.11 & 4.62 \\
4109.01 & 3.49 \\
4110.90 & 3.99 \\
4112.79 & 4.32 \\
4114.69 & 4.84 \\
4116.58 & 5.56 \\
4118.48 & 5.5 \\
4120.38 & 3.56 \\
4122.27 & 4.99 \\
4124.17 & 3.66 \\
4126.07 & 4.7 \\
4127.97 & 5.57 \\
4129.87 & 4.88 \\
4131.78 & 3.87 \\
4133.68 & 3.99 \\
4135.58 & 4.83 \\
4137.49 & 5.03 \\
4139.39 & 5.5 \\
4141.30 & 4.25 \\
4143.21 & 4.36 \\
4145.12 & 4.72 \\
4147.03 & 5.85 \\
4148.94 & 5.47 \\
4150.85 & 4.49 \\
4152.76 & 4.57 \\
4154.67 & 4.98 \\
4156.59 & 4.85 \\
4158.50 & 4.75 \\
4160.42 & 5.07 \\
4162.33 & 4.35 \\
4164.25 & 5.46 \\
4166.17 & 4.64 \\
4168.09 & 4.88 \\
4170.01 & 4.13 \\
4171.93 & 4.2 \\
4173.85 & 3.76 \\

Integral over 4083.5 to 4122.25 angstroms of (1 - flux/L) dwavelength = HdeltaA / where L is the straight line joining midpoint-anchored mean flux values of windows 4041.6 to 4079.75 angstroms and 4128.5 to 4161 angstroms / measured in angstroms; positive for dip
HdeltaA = 3.2 angstroms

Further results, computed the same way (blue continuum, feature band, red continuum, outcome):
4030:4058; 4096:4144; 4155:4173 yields 3.2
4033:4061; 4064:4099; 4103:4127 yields 2.1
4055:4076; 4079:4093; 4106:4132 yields 0.6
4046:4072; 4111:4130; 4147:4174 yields 0.2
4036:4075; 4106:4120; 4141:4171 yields 0.7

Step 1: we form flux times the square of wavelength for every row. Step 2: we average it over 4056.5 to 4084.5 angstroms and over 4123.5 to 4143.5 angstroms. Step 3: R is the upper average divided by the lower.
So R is 1.0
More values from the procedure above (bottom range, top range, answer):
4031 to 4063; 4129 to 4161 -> 1.04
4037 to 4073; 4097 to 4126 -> 0.92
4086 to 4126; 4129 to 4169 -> 1.13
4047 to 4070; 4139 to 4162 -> 1.06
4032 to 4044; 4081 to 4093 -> 0.99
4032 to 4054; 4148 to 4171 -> 1.07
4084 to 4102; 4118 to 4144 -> 1.10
